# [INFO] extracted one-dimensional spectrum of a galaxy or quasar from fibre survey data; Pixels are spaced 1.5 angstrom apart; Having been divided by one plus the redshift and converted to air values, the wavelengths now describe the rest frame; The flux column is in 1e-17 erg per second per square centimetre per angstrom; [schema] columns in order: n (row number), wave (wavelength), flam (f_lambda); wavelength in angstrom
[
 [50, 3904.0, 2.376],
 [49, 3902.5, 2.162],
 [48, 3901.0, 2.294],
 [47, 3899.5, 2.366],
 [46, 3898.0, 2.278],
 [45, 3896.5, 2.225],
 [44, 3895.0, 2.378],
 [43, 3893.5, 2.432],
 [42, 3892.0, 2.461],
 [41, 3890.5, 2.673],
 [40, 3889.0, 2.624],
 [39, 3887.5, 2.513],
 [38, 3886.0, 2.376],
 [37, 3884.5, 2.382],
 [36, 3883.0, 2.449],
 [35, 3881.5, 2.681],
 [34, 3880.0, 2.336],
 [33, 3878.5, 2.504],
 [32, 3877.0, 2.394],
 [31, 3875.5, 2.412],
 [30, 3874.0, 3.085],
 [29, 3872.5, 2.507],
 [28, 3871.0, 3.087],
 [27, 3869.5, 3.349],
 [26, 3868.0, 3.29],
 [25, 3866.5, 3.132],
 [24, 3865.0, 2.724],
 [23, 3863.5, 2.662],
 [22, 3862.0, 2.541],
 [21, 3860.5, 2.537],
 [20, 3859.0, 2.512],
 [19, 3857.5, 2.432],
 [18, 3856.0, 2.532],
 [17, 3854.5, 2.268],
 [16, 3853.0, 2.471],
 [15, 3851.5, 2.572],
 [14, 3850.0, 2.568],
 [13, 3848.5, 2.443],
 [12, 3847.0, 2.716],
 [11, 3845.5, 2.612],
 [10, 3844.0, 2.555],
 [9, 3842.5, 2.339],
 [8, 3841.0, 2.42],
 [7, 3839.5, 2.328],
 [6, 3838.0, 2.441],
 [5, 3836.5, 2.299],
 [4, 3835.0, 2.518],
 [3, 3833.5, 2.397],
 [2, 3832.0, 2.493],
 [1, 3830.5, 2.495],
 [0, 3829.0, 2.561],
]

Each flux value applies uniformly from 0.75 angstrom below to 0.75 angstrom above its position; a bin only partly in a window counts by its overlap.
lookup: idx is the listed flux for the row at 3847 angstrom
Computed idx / 2.716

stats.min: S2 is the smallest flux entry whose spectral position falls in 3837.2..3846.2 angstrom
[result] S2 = 2.328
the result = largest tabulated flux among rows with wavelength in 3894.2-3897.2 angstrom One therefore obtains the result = 2.378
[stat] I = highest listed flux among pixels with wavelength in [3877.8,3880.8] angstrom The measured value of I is 2.504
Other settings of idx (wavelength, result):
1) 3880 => 2.336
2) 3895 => 2.378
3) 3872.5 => 2.507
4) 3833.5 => 2.397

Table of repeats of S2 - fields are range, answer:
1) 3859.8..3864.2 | 2.537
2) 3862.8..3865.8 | 2.662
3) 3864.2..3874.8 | 2.507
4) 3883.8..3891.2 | 2.376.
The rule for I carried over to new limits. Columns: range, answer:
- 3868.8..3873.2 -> 3.349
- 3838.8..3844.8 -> 2.555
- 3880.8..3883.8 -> 2.681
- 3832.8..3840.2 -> 2.518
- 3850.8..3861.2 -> 2.572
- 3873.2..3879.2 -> 3.085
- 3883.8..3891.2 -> 2.673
